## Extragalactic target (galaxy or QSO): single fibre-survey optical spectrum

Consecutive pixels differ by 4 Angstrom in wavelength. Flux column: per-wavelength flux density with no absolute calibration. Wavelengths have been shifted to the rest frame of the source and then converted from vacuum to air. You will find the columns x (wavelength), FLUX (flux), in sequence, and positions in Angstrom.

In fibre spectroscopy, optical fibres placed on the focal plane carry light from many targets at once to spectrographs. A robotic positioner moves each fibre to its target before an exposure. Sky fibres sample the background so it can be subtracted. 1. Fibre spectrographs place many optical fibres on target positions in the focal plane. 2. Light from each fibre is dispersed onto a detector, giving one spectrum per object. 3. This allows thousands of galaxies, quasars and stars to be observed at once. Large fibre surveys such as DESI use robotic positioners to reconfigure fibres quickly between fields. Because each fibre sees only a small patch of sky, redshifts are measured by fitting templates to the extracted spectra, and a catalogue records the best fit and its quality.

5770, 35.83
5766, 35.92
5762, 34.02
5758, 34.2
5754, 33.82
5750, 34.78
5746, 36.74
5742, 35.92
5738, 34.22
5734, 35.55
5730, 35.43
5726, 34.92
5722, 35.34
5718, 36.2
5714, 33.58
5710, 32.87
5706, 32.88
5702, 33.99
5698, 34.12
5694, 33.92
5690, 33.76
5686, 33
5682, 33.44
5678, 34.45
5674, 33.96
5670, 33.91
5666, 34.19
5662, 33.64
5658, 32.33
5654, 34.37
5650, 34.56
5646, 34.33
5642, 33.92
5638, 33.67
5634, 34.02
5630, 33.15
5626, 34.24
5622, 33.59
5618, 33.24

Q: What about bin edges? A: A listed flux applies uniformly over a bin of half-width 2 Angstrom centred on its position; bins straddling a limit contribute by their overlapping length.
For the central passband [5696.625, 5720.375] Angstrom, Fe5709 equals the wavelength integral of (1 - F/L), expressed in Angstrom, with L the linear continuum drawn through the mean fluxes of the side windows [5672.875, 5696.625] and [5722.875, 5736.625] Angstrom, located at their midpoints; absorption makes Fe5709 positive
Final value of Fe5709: 0.4 Angstrom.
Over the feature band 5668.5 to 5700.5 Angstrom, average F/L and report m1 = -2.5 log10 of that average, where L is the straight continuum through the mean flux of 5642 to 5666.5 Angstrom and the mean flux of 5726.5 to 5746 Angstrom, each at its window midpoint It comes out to 0.02 mag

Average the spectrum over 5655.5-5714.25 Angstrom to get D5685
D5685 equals 33.6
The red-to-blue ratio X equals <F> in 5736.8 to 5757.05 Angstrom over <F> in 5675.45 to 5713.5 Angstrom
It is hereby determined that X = 1.04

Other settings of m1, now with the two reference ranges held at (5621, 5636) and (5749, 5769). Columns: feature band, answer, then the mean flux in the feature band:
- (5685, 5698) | 0.02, 33.7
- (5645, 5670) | 0.00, 33.9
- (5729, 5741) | -0.02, 35.1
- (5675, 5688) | 0.01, 33.7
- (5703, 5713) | 0.04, 33.1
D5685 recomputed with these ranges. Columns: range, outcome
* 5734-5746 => 35.4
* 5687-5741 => 34.4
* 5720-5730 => 35.2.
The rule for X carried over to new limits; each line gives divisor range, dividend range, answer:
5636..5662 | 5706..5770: 1.03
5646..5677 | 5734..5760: 1.03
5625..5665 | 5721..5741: 1.04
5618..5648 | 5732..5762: 1.03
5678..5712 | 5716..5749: 1.06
